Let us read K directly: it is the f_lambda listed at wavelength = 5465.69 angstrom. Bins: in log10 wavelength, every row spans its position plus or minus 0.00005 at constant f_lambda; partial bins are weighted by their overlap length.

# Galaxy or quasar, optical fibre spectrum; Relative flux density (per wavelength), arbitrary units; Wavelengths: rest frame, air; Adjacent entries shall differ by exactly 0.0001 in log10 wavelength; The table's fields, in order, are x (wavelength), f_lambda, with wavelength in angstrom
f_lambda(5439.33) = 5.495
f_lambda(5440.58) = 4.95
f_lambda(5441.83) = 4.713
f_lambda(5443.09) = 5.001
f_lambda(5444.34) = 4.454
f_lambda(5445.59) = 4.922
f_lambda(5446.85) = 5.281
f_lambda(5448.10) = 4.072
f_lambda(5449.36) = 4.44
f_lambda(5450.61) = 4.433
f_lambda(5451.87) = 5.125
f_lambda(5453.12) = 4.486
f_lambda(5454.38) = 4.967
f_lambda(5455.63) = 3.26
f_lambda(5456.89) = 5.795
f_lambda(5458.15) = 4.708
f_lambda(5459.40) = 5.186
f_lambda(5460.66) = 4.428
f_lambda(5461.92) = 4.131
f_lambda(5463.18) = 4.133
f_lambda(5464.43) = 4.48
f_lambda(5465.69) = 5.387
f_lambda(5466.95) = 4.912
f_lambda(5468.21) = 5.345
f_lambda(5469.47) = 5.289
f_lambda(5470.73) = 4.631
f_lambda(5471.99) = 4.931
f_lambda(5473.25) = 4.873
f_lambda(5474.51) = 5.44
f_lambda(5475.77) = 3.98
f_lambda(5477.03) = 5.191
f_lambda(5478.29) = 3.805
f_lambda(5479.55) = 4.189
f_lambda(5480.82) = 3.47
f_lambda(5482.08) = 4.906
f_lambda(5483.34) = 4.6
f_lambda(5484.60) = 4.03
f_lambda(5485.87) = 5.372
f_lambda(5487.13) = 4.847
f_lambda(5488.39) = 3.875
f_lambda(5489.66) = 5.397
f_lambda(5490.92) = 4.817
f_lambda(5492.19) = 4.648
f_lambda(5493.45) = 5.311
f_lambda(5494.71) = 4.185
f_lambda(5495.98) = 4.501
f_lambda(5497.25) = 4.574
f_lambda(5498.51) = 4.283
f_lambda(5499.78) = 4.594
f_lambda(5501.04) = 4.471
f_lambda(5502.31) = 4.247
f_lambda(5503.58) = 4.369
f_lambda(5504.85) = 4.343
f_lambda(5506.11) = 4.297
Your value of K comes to 5.387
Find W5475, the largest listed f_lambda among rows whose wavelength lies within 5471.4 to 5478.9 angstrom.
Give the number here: 5.44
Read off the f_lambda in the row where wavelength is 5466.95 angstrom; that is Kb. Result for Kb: 4.912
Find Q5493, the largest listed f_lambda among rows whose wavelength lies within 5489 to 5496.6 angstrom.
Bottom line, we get 5.397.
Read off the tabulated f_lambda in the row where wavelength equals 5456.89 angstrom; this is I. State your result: 5.795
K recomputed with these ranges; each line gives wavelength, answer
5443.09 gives 5.001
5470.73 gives 4.631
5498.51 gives 4.283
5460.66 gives 4.428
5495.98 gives 4.501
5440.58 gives 4.95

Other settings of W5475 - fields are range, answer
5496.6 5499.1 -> 4.574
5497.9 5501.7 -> 4.594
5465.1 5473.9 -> 5.387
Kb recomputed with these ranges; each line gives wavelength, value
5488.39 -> 3.875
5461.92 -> 4.131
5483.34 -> 4.6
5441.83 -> 4.713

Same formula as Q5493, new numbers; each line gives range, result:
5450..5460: 5.795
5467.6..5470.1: 5.345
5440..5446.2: 5.001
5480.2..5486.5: 5.372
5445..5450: 5.281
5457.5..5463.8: 5.186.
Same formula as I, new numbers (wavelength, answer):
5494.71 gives 4.185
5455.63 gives 3.26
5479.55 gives 4.189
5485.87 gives 5.372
